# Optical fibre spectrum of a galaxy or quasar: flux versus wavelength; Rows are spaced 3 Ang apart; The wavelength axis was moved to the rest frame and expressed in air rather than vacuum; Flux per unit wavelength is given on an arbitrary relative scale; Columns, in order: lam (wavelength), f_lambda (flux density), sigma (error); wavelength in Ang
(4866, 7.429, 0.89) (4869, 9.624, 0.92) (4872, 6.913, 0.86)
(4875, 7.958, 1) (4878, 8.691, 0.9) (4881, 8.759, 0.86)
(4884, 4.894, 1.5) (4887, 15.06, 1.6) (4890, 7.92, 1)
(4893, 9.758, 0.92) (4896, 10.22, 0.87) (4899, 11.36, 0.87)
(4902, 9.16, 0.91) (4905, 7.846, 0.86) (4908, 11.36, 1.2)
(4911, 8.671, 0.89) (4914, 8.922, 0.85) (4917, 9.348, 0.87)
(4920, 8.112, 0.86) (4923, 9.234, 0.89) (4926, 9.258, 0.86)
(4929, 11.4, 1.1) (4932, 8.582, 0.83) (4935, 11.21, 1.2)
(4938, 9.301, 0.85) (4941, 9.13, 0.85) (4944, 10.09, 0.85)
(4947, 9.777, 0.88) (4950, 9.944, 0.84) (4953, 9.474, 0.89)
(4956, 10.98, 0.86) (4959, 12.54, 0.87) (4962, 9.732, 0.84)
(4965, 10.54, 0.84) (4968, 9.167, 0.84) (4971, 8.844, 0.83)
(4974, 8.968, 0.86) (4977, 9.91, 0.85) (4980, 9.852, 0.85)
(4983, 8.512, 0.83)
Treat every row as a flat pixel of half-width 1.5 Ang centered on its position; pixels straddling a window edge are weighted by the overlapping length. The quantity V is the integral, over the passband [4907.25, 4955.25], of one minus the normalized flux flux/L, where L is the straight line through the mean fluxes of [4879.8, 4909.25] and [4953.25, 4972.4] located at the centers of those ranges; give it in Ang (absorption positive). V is 1.72 Ang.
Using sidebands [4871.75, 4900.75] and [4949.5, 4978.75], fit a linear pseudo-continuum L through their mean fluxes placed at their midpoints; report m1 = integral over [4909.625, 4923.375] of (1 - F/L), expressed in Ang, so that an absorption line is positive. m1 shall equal 1.0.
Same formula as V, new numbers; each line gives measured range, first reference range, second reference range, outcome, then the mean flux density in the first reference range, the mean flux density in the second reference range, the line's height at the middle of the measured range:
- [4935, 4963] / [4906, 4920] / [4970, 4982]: -2.40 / 9.36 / 9.38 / 9.37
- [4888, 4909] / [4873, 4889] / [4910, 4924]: -1.97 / 8.97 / 8.85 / 8.91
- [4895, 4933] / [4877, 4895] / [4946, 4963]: 0.84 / 9.22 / 10.4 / 9.72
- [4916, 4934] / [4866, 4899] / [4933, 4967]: 0.73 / 9.02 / 10.2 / 9.77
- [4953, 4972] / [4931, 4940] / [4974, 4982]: -1.20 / 9.73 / 9.62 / 9.66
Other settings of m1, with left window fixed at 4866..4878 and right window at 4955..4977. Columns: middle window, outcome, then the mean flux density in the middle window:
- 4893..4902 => -1.7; 10.3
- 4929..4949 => -0.6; 9.82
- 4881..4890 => -1.1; 9.43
